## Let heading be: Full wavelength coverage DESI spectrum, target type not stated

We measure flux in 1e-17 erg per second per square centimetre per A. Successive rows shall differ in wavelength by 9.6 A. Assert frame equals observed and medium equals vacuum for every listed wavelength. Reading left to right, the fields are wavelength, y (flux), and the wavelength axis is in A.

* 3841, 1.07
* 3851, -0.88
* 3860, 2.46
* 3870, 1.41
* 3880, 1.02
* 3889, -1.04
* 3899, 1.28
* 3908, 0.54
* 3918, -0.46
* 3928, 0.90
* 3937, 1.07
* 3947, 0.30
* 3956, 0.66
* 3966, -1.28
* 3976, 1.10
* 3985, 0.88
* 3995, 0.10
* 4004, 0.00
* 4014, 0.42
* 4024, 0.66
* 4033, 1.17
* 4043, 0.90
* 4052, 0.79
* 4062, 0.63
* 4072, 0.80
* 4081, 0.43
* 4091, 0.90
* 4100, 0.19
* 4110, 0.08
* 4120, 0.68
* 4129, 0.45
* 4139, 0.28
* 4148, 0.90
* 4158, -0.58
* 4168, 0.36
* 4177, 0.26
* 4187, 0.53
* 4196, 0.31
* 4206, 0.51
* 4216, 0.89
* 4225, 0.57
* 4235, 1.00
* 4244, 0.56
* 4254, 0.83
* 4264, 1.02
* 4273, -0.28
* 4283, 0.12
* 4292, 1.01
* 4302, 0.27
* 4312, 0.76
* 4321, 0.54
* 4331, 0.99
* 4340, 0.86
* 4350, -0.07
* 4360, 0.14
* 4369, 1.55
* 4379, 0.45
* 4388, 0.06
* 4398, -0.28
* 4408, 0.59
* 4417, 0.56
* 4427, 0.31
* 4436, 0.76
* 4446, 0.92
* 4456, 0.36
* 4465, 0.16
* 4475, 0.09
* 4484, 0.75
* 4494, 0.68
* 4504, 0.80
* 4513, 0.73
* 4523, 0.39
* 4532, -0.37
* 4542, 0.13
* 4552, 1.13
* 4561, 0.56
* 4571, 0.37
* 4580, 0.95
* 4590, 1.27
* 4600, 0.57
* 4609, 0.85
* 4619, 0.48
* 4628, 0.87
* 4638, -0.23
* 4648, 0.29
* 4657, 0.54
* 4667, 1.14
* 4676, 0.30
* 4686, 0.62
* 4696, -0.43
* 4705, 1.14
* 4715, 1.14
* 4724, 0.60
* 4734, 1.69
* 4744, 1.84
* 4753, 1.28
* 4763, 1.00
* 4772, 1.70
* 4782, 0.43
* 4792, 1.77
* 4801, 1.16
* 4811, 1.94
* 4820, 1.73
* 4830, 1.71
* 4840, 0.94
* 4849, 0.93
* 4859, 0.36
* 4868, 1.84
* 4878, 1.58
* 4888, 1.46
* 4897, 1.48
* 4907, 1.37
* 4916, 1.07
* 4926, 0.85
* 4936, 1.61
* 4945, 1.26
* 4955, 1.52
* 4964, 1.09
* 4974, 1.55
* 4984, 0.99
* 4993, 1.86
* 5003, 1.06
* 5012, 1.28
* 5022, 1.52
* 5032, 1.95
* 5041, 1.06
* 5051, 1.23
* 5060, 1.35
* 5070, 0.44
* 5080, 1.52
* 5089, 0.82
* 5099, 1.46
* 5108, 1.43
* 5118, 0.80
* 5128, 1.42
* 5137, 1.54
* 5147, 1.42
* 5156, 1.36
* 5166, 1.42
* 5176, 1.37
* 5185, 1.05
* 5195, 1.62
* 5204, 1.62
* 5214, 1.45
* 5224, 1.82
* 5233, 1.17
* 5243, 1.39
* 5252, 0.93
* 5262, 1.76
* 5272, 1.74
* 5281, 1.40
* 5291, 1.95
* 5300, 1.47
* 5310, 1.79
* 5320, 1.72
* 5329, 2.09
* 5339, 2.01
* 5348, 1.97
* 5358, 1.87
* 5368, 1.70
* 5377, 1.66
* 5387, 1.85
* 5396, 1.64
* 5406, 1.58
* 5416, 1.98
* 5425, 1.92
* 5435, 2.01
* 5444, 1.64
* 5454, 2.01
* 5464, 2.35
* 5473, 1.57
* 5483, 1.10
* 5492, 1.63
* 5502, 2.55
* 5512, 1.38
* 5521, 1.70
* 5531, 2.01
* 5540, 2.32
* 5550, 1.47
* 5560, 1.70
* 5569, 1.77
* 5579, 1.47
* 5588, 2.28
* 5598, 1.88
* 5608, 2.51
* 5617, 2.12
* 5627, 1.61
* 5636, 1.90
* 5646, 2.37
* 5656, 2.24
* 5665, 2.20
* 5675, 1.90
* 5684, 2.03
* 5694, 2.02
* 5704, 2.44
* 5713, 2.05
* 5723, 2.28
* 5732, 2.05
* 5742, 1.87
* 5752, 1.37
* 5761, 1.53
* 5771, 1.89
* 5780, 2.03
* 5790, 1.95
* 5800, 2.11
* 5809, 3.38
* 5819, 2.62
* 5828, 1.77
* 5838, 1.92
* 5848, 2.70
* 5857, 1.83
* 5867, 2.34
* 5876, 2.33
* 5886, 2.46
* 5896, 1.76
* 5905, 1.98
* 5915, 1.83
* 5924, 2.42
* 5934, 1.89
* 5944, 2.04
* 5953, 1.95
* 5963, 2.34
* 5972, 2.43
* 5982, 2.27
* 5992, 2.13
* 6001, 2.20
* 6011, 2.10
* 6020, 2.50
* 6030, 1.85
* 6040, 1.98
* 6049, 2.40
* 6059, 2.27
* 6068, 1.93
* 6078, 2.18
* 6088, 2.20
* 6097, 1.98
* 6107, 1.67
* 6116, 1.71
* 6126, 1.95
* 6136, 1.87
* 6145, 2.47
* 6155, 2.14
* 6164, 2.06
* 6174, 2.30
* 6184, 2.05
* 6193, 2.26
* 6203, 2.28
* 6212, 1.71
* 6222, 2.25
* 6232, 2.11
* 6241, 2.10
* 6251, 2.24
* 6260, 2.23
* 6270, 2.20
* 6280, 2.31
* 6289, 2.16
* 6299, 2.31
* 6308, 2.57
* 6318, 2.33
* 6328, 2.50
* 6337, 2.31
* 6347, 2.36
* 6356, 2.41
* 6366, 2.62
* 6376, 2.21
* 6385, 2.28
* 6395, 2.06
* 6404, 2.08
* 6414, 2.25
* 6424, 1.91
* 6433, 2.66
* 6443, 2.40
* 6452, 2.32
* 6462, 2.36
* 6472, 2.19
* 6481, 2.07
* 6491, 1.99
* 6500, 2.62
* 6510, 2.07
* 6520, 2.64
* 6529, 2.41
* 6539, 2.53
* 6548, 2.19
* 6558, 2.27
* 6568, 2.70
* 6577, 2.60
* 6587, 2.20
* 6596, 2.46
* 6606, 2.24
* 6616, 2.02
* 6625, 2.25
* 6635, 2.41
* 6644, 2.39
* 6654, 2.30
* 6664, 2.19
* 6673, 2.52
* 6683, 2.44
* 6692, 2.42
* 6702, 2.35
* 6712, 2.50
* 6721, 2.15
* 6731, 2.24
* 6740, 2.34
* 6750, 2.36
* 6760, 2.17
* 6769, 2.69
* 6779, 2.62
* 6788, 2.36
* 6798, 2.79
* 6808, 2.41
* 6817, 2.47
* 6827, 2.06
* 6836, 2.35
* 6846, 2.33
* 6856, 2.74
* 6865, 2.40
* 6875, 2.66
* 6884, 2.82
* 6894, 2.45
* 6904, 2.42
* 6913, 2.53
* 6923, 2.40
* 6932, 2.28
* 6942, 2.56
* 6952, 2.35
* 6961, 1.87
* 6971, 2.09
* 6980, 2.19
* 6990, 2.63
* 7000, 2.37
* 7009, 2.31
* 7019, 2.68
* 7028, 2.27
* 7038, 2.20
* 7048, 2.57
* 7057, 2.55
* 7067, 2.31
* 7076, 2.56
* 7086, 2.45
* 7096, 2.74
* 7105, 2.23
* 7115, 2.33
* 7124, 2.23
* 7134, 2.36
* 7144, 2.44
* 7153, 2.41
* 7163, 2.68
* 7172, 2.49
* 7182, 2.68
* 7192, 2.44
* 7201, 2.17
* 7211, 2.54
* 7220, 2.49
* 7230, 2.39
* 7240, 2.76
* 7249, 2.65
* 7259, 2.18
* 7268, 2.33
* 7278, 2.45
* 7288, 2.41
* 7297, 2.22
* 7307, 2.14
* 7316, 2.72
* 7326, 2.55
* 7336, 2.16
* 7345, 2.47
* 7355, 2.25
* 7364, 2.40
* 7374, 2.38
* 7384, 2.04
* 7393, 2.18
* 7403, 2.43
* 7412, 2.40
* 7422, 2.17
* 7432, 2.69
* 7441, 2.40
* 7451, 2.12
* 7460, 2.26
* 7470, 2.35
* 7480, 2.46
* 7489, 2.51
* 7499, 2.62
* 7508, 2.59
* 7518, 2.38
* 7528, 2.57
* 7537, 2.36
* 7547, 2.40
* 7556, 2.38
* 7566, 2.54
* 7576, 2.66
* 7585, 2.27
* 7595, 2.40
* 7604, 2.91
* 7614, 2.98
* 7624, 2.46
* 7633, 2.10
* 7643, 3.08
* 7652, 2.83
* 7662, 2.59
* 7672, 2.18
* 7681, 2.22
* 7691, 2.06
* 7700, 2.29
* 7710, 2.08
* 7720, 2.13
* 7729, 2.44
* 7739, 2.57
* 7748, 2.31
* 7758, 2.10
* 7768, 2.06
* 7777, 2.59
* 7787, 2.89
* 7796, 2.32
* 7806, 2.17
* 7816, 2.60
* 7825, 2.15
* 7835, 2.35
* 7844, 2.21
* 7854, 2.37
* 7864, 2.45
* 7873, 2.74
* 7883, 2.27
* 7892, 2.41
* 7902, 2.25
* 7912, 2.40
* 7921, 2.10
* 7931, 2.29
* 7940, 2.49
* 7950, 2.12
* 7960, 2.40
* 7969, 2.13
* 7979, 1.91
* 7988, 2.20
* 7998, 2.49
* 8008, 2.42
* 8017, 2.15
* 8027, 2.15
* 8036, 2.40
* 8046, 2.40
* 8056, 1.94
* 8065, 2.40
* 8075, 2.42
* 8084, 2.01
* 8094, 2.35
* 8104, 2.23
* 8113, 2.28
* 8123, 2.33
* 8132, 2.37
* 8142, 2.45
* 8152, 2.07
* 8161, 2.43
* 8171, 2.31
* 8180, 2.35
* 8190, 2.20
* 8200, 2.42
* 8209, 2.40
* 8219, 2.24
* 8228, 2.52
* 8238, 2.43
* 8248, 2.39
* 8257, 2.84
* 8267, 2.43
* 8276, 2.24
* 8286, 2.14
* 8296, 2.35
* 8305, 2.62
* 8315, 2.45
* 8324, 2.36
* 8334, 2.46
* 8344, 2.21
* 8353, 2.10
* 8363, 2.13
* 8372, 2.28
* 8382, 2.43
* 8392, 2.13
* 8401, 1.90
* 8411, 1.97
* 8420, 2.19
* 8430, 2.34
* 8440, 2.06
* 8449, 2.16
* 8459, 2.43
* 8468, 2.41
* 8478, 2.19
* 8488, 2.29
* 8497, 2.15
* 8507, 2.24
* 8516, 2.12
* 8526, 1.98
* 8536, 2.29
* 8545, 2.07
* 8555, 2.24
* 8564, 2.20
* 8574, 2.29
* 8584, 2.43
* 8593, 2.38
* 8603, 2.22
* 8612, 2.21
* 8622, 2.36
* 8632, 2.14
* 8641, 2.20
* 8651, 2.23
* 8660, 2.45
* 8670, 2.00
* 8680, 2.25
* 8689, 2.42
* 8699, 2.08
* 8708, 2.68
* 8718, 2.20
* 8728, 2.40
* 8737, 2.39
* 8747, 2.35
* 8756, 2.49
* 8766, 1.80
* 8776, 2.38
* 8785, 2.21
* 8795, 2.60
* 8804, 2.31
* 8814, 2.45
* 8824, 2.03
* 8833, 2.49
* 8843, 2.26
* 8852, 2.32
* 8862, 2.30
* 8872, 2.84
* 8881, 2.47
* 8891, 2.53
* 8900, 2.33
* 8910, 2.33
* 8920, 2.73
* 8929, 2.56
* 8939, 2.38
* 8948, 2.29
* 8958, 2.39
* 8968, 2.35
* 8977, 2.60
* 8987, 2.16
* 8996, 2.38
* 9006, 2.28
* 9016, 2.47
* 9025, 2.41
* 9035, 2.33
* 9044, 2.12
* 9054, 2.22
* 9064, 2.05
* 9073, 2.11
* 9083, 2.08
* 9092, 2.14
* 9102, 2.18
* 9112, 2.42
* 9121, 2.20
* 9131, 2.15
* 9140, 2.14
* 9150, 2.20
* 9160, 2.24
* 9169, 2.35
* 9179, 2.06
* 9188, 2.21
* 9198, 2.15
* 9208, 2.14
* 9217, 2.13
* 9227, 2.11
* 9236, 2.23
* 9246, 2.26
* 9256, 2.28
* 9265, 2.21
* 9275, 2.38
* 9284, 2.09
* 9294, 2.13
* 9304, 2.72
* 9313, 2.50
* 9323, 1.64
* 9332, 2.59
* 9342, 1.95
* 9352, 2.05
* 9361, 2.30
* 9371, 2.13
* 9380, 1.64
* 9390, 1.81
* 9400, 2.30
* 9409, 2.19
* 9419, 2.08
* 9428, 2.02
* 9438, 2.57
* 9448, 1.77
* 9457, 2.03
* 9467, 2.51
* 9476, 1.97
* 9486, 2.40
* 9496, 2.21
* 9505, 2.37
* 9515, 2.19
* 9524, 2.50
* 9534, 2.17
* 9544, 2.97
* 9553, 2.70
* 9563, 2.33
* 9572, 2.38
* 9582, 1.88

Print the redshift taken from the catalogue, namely 0.182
